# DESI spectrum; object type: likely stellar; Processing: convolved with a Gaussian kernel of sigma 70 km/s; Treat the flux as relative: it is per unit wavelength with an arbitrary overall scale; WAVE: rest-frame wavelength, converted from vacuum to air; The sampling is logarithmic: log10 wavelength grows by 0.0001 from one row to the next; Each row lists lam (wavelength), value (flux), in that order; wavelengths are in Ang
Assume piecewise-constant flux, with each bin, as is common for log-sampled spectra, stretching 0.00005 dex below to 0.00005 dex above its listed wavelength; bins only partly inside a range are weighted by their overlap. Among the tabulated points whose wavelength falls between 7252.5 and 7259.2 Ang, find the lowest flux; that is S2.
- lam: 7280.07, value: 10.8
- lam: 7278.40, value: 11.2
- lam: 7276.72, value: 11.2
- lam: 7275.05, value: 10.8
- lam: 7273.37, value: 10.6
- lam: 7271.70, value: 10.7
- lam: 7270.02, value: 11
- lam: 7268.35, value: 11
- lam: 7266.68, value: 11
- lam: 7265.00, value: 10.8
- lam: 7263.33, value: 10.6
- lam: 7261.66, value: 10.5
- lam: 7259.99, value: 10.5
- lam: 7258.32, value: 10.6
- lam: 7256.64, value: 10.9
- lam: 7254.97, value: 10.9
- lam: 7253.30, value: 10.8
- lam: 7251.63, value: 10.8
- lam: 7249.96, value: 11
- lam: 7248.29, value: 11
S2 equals 10.6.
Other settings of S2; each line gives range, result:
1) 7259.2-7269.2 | 10.5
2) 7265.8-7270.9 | 11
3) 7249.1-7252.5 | 10.8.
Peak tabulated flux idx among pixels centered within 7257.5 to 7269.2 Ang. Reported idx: 11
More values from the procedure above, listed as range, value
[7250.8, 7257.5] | 10.9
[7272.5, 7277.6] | 11.2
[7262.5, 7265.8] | 10.8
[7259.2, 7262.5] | 10.5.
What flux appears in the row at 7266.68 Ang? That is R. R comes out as 11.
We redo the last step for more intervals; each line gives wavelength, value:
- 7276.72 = 11.2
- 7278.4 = 11.2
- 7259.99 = 10.5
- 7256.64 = 10.9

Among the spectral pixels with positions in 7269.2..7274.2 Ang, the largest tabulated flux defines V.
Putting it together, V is 11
